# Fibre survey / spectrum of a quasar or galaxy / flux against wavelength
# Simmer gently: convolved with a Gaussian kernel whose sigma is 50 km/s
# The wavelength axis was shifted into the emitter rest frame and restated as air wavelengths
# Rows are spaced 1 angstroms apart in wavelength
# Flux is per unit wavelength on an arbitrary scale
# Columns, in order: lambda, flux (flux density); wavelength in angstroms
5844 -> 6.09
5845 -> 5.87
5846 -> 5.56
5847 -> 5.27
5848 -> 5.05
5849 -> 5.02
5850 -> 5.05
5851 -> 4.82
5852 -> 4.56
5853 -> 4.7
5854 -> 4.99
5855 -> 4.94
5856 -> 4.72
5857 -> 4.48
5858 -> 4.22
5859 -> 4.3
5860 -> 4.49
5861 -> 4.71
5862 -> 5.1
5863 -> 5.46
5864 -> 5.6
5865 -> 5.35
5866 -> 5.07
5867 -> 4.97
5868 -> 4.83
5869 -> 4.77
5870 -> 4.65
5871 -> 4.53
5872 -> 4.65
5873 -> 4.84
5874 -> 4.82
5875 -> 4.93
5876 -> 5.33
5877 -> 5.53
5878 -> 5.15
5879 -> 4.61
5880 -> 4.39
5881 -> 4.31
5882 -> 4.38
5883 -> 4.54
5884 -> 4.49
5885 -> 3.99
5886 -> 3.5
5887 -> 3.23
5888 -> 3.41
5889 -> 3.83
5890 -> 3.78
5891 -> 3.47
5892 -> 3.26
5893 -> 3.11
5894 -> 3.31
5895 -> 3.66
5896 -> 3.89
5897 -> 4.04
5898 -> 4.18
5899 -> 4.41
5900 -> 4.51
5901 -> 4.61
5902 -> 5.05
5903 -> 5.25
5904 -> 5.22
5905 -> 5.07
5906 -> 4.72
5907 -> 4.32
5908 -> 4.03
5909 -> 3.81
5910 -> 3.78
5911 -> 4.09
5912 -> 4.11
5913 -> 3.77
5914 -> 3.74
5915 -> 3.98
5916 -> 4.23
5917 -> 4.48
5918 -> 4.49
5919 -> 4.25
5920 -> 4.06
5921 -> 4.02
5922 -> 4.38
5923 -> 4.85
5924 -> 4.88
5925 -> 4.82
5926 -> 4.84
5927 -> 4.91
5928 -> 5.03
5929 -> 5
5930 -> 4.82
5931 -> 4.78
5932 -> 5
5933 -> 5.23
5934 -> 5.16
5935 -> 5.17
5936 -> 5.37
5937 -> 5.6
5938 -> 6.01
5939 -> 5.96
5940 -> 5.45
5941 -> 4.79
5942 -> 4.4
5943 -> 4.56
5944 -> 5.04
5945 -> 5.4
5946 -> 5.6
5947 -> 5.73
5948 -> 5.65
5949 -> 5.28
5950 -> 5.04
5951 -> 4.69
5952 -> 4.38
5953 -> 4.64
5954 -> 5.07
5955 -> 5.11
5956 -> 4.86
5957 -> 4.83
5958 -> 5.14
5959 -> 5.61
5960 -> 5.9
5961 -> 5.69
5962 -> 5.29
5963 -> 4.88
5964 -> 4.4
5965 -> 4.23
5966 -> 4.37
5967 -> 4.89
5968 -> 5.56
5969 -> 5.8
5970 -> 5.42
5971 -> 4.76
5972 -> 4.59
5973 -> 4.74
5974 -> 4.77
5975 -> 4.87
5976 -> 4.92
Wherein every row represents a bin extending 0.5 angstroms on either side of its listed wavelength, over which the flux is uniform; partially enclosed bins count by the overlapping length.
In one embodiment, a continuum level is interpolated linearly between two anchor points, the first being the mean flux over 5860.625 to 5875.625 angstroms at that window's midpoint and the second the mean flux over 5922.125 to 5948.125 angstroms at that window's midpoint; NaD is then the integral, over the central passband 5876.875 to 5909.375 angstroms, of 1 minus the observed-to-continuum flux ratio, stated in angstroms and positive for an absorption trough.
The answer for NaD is 5.3 angstroms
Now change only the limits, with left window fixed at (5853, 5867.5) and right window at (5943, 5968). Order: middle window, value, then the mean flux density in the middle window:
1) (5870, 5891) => 2.2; 4.4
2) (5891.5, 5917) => 4.1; 4.17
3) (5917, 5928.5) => 1.0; 4.59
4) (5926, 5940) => -0.6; 5.23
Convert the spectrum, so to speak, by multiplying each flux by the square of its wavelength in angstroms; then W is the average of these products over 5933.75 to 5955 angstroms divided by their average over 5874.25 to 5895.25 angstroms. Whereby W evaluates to 1.3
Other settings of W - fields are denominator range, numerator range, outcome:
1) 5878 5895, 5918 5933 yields 1.23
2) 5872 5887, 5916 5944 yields 1.09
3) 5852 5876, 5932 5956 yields 1.10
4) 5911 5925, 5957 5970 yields 1.23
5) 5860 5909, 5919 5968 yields 1.14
